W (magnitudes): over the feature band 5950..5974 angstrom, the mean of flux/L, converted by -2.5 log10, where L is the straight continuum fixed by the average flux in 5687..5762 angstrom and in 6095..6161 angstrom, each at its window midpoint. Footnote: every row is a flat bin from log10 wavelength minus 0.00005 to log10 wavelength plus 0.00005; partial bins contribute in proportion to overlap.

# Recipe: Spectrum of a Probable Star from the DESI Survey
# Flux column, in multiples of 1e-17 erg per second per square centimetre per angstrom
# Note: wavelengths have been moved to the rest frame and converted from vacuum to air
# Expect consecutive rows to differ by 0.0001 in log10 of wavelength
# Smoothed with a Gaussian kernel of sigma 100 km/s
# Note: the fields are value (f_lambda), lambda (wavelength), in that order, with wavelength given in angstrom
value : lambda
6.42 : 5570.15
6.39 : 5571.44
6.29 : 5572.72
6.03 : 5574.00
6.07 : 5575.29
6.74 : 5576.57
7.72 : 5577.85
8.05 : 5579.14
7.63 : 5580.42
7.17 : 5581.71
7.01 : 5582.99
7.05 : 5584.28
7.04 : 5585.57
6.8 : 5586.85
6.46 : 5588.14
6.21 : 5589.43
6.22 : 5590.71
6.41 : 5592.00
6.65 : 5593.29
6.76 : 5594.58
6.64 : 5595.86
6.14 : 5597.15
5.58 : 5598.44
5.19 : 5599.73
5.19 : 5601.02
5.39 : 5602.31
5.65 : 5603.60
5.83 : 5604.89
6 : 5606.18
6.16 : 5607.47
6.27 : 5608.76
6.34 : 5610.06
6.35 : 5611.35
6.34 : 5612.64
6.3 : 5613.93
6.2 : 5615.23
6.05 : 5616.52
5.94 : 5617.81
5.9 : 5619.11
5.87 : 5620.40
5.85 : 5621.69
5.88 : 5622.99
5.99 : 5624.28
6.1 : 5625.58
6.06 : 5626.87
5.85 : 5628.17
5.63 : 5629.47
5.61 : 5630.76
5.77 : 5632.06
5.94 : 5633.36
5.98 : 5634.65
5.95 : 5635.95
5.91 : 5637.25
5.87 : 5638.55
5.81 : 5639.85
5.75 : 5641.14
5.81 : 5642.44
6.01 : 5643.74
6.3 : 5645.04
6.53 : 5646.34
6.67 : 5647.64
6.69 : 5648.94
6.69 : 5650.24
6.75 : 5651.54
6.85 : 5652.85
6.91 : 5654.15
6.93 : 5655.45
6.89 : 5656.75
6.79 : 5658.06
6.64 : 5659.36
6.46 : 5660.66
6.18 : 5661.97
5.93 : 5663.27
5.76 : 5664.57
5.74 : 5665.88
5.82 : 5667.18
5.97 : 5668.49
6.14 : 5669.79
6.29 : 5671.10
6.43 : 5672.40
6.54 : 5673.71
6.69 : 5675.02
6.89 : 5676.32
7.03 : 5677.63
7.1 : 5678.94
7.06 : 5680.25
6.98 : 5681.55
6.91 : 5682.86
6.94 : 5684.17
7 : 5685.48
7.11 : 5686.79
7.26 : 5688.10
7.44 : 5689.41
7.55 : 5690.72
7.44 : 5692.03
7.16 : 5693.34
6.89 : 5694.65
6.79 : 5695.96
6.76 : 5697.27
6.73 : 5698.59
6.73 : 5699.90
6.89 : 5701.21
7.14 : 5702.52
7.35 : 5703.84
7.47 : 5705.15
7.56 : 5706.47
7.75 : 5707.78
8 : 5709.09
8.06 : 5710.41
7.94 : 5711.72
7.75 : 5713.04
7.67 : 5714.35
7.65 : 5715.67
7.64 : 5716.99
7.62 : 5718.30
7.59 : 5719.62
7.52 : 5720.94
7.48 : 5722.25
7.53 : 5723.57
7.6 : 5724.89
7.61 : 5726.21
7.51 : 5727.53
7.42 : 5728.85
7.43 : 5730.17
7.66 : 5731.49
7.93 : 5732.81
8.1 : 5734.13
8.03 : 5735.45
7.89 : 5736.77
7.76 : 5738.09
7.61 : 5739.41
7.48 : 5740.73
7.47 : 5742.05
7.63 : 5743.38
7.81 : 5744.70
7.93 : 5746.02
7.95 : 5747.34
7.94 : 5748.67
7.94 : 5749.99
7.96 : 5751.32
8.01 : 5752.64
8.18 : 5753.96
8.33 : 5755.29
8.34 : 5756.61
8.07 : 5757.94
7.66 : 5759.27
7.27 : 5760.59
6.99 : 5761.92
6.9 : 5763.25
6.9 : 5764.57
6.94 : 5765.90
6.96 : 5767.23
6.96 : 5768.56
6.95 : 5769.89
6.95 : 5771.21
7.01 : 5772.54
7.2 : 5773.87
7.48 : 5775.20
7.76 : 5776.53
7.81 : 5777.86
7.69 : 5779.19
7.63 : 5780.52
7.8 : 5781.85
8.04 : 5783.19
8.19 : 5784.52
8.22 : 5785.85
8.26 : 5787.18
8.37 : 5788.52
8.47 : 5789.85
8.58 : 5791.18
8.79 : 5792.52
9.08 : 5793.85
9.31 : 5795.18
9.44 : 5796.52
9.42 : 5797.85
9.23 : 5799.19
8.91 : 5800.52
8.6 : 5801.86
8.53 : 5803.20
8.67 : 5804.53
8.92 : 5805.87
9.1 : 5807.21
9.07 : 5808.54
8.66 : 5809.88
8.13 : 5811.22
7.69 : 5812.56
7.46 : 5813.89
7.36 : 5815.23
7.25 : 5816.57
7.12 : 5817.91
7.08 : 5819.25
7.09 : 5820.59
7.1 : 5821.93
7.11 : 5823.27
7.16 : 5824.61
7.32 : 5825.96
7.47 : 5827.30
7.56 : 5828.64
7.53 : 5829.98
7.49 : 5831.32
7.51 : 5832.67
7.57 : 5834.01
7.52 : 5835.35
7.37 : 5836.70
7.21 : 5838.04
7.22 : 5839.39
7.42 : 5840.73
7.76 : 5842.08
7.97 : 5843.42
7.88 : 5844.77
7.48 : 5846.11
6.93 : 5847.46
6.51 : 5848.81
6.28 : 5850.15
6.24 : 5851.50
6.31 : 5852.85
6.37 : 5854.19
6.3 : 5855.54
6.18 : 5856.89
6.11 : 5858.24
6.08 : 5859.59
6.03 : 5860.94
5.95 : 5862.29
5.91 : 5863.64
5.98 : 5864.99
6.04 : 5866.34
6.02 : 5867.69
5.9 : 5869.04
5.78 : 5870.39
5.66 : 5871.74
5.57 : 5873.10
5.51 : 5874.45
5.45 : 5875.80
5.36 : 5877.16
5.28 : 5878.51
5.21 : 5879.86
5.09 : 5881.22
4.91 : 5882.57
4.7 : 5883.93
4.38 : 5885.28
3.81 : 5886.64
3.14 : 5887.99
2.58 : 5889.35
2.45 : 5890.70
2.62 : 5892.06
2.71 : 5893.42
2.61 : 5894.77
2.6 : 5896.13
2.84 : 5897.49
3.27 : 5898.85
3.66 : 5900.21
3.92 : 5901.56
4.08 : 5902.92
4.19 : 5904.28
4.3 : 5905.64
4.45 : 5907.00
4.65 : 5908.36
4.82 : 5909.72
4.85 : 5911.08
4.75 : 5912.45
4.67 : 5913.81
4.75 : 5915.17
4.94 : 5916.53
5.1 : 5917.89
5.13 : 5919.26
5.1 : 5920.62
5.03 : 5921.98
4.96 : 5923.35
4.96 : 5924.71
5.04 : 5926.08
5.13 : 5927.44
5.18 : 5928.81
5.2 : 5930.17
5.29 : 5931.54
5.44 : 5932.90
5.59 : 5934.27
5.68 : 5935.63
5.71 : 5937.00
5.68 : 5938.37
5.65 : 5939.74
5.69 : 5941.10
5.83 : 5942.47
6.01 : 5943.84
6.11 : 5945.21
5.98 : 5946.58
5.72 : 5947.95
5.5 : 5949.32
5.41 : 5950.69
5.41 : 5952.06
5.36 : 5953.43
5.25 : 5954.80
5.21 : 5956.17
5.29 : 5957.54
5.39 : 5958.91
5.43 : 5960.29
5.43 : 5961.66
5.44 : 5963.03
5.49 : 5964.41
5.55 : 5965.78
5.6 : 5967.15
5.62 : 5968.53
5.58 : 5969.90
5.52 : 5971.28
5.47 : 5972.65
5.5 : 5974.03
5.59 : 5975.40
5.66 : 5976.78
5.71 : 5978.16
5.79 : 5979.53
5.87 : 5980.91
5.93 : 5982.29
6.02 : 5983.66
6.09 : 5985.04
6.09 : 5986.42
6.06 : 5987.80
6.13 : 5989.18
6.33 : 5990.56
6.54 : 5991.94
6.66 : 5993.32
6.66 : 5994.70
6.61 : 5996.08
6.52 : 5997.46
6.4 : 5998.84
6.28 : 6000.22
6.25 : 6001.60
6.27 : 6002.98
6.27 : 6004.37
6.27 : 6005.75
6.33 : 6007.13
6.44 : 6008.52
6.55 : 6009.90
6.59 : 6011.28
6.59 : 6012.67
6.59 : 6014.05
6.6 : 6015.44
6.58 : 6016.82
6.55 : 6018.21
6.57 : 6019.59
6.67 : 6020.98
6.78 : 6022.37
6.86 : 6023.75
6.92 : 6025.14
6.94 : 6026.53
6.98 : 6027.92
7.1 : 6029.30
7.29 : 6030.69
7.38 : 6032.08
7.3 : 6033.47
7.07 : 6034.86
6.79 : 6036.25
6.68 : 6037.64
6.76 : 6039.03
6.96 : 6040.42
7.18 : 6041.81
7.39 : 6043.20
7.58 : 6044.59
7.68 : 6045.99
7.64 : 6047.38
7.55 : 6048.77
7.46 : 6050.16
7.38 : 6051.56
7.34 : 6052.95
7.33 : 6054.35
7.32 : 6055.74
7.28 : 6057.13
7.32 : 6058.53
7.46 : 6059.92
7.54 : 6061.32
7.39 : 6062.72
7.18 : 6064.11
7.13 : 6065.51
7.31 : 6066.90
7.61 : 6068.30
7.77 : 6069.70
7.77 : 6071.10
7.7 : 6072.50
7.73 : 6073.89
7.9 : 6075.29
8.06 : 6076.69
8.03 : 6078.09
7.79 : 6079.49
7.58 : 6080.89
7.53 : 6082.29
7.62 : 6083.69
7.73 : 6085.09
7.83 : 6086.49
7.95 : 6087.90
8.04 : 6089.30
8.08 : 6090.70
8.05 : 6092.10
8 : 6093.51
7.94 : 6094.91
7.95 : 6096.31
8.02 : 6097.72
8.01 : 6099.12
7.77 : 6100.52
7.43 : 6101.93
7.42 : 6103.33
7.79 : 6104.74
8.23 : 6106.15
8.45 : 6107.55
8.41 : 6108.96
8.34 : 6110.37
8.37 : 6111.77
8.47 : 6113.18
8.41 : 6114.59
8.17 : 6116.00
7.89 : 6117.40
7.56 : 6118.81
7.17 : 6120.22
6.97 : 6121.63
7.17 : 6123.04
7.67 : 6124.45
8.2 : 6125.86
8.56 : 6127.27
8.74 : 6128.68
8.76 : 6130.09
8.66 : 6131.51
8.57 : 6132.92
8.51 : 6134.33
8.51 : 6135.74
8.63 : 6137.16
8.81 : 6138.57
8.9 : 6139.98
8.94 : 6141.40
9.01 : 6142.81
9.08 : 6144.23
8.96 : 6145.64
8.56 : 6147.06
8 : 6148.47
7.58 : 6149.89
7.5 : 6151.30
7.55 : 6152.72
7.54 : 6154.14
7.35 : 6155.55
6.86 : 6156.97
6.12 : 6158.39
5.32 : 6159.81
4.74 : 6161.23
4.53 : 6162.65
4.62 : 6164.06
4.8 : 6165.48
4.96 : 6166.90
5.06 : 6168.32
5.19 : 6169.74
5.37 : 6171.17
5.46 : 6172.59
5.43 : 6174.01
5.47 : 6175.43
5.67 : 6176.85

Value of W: 0.396 mag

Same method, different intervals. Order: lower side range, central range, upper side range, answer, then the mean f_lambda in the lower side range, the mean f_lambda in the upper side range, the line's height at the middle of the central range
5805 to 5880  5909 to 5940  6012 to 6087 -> 0.34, 6.9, 7.28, 7.05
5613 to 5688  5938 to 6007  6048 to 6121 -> 0.25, 6.32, 7.76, 7.39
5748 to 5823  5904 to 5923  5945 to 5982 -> 0.29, 7.96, 5.55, 6.22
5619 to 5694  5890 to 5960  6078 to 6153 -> 0.47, 6.42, 8.11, 7.41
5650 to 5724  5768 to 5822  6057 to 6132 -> -0.12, 7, 7.85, 7.22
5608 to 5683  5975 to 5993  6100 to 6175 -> 0.18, 6.27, 7.44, 7.08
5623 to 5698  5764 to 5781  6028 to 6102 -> -0.07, 6.47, 7.54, 6.77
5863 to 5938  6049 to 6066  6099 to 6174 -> -0.13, 4.69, 7.48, 6.54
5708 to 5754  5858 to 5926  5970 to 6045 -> 0.44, 7.75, 6.48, 7.01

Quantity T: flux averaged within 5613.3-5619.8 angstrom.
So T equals 6.07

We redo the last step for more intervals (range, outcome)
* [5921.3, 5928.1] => 5.02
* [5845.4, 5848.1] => 7.23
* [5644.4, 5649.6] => 6.55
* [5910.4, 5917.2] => 4.79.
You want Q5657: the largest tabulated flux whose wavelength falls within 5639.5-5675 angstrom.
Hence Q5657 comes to 6.93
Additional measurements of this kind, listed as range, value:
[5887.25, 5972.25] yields 6.11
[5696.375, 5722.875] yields 8.06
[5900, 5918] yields 5.1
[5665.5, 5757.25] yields 8.34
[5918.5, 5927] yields 5.13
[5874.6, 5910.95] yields 5.45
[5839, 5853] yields 7.97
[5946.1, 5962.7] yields 5.98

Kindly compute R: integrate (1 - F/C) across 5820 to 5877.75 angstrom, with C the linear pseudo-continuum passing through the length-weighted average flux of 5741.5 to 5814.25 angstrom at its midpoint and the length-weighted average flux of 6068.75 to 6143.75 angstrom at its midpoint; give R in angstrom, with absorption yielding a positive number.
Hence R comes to 9.8 angstrom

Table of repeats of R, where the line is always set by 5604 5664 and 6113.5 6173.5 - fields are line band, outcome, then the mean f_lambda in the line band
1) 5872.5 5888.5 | 4.4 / 4.88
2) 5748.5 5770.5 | -3.6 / 7.54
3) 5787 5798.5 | -4.1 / 8.88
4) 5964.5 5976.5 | 2.4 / 5.56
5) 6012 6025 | 0.8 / 6.66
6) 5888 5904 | 8.8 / 3.07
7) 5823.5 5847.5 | -3.0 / 7.47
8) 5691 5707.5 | -2.0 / 7.1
